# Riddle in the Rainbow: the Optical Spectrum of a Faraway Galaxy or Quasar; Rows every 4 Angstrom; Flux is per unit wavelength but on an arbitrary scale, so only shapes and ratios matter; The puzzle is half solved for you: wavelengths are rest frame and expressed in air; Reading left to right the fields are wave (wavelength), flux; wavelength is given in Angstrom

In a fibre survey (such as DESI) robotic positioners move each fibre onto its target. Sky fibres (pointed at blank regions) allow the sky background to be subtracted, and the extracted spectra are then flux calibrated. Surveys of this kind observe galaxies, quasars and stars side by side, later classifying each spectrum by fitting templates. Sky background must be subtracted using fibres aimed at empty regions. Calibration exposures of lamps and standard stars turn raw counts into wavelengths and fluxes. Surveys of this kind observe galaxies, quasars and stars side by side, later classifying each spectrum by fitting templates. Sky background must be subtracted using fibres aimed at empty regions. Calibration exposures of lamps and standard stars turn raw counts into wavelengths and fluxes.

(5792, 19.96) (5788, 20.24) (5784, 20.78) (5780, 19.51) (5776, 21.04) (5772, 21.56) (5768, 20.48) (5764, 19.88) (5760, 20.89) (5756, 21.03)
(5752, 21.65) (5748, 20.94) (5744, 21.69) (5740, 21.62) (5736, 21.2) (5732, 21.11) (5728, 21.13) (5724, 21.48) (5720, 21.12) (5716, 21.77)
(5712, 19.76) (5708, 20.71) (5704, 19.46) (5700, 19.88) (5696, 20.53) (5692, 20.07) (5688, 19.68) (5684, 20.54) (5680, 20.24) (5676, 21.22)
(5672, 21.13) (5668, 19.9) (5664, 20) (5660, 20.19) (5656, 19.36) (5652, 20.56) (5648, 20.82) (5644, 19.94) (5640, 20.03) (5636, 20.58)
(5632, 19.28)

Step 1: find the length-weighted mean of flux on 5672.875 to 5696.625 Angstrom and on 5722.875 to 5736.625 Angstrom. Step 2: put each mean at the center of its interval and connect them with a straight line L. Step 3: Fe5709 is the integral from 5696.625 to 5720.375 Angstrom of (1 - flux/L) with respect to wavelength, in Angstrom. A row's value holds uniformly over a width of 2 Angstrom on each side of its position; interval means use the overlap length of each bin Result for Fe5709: 0.5 Angstrom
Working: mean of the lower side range 20.4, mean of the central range 20.4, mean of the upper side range 21.2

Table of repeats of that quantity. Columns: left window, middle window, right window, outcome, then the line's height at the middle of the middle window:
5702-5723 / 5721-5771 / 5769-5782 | -1.1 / 20.6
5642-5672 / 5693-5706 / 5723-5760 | 0.5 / 20.7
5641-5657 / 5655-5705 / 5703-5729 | 0.7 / 20.5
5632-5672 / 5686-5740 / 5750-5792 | -0.6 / 20.4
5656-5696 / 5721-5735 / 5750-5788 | -0.5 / 20.5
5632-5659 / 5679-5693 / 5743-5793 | 0.1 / 20.3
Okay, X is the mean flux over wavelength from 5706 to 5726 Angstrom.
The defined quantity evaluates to 21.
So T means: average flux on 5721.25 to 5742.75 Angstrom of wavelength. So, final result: 21.3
